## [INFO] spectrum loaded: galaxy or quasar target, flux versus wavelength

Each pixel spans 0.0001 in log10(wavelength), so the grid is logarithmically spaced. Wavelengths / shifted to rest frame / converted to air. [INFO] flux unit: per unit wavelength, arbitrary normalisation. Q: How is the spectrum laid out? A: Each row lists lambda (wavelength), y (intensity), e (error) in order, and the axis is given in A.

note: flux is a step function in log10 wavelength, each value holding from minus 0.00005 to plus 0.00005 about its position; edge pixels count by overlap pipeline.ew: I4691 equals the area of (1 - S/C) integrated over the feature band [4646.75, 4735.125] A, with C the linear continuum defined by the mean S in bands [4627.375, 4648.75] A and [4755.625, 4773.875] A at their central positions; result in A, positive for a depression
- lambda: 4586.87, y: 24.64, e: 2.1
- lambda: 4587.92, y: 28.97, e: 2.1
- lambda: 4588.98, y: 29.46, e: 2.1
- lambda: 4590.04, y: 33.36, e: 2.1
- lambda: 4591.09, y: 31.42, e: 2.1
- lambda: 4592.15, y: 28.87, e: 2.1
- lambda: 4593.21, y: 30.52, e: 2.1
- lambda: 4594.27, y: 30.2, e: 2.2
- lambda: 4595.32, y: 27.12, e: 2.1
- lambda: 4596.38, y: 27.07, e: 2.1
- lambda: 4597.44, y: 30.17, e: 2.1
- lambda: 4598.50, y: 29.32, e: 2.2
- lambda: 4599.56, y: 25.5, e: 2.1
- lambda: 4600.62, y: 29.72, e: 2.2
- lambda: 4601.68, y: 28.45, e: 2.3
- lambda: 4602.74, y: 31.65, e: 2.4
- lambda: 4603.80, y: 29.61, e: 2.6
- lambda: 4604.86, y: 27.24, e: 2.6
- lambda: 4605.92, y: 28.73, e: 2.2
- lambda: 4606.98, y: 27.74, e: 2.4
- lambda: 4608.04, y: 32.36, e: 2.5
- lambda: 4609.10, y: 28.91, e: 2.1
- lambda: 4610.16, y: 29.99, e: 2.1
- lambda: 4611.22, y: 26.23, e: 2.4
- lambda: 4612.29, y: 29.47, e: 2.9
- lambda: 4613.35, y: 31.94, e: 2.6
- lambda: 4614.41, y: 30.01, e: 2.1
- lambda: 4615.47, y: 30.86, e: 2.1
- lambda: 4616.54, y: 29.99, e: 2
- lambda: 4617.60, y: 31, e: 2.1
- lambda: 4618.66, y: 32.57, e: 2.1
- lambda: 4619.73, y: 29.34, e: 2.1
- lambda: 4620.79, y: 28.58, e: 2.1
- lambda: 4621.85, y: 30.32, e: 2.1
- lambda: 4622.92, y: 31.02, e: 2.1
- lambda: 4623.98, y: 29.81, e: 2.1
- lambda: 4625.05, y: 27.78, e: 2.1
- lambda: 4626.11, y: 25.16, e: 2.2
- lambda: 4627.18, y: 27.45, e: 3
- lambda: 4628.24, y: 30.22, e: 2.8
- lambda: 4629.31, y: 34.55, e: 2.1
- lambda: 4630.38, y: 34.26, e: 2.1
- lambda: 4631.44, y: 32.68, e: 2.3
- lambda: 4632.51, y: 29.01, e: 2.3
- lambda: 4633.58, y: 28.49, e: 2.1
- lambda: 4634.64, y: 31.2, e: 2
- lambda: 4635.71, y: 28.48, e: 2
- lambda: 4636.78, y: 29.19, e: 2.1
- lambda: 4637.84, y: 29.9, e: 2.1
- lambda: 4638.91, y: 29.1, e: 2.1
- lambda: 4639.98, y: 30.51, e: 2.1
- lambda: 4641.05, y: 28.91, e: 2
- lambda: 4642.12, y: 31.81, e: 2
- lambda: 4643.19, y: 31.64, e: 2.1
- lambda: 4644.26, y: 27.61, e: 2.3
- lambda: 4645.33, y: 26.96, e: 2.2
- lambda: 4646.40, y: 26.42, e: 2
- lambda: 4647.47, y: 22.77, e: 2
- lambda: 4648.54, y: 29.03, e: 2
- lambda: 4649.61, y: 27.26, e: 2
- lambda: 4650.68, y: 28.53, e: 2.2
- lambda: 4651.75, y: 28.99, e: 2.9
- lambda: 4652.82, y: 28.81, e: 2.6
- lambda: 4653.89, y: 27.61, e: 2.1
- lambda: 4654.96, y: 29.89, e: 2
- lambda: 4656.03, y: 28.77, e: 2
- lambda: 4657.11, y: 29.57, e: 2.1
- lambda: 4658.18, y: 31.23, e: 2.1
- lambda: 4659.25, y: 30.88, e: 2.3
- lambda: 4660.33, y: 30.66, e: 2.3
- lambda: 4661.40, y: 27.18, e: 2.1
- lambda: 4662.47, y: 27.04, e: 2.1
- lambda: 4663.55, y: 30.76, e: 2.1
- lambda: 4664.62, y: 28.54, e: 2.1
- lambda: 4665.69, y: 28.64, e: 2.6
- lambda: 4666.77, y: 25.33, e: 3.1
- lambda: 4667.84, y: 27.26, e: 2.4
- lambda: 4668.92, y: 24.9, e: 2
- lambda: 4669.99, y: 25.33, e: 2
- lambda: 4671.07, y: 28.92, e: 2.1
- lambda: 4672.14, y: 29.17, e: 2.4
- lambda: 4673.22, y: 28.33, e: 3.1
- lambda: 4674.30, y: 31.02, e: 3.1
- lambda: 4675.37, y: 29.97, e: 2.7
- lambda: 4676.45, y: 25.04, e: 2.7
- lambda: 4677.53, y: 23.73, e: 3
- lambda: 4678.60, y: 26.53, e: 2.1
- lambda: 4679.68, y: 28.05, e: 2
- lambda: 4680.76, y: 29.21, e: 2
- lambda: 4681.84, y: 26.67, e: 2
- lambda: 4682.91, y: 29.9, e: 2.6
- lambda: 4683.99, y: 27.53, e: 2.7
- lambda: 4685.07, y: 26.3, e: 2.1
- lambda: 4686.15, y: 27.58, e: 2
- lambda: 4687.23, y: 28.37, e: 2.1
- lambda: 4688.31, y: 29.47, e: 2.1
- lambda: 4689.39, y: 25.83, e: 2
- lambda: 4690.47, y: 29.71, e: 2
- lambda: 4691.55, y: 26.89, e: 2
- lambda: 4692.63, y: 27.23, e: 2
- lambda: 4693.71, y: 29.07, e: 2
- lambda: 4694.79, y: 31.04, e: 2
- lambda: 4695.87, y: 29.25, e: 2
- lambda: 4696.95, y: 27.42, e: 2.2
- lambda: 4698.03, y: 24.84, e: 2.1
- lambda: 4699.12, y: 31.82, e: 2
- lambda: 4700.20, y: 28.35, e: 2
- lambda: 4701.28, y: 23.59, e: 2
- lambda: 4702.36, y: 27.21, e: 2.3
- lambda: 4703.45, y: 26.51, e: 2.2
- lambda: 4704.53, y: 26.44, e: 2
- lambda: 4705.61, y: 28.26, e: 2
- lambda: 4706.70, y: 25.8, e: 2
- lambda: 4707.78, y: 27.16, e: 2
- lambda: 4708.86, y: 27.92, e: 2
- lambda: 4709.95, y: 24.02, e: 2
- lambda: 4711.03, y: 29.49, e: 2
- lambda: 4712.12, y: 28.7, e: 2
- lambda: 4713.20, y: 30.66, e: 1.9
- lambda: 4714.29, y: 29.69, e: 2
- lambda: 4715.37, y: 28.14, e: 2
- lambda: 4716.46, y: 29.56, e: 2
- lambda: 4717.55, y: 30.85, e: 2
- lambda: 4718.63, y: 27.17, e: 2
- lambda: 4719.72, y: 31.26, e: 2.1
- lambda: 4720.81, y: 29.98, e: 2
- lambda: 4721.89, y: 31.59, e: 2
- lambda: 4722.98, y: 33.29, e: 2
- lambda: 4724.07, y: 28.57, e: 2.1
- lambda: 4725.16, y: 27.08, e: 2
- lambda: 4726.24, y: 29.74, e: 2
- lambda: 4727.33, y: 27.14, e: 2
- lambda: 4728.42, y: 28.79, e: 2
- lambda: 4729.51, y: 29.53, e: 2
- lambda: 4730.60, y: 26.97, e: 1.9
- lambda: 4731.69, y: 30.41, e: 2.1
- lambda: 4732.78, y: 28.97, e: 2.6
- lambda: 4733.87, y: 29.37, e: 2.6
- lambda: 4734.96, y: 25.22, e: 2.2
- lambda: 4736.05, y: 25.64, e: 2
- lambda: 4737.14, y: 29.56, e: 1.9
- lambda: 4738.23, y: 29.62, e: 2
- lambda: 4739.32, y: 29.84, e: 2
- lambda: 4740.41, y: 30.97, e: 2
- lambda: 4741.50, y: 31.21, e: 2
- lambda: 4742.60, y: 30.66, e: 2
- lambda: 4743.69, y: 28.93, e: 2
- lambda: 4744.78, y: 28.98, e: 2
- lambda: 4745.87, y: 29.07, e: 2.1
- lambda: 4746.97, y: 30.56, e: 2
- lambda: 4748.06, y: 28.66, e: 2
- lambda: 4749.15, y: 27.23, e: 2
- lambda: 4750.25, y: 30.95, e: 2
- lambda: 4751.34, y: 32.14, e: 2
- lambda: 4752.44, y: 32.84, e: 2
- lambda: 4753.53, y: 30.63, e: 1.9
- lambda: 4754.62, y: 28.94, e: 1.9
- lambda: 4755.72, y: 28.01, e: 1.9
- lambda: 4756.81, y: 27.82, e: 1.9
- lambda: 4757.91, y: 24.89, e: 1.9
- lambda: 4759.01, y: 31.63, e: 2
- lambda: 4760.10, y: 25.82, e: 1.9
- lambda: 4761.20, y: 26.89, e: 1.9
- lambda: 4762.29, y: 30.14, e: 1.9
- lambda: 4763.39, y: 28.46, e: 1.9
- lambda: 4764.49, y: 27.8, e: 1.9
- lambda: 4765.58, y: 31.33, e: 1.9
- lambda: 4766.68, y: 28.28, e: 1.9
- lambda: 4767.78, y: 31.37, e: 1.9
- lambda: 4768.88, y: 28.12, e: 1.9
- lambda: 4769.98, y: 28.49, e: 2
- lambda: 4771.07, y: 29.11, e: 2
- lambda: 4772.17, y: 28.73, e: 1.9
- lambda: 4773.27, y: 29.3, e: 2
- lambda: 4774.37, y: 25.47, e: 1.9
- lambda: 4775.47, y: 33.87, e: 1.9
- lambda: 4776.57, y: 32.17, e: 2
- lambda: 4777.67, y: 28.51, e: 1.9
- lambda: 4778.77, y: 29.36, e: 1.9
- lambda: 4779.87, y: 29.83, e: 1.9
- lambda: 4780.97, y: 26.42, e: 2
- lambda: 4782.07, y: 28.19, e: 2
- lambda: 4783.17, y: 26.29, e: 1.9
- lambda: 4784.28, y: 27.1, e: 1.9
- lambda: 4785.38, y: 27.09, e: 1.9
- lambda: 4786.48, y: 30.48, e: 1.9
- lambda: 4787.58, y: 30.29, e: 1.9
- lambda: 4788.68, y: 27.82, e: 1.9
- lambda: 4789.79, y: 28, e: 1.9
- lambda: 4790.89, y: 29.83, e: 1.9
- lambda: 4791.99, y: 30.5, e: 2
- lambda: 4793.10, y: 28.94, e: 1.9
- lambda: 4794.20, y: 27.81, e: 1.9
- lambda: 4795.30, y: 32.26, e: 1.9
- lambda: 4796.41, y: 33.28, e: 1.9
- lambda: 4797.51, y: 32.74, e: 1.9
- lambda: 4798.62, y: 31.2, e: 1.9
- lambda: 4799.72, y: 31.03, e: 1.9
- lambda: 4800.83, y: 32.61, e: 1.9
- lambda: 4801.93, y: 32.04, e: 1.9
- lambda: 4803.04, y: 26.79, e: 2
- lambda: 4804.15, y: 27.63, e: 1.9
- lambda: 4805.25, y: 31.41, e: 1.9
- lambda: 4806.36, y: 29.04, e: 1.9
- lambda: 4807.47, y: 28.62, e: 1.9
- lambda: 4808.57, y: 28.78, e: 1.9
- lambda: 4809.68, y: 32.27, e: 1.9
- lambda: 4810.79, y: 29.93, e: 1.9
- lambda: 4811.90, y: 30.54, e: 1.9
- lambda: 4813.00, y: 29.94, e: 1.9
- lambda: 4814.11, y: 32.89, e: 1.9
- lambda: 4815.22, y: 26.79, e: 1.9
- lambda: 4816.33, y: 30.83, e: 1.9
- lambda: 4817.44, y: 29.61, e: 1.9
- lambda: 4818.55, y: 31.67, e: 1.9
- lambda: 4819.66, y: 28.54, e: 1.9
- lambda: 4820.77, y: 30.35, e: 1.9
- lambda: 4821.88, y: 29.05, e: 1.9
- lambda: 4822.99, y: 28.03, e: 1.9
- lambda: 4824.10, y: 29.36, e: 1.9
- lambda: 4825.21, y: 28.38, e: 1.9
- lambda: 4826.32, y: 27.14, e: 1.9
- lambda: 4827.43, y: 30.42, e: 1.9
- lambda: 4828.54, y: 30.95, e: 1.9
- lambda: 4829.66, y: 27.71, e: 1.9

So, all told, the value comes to 2.9 A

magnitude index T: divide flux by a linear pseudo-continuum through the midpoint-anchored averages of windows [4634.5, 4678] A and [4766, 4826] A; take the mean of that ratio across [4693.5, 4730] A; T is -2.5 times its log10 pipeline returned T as 0.01 mag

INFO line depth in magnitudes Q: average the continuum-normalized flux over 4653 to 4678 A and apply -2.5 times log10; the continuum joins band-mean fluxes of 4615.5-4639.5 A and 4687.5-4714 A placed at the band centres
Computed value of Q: 0.02 mag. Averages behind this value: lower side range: 30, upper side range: 27.8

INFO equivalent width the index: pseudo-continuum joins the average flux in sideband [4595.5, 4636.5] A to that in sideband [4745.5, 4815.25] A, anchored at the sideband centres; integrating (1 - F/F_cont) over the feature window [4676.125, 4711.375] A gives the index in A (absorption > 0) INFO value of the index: 2.49 A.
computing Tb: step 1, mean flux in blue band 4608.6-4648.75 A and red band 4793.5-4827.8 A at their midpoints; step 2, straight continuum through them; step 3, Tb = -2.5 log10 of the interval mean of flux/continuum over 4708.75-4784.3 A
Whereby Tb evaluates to 0.029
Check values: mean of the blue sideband 29.6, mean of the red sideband 30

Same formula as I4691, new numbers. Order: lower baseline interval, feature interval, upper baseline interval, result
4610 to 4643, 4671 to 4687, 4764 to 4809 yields 1.1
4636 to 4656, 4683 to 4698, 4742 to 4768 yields 0.4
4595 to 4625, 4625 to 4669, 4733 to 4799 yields 0.6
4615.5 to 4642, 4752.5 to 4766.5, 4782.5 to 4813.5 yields 0.5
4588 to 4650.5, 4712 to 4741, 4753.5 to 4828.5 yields 0.2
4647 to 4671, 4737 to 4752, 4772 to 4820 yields -0.4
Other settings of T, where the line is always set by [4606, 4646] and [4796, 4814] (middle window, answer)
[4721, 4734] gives 0.03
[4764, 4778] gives 0.03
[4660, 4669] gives 0.08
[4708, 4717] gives 0.06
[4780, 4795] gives 0.07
